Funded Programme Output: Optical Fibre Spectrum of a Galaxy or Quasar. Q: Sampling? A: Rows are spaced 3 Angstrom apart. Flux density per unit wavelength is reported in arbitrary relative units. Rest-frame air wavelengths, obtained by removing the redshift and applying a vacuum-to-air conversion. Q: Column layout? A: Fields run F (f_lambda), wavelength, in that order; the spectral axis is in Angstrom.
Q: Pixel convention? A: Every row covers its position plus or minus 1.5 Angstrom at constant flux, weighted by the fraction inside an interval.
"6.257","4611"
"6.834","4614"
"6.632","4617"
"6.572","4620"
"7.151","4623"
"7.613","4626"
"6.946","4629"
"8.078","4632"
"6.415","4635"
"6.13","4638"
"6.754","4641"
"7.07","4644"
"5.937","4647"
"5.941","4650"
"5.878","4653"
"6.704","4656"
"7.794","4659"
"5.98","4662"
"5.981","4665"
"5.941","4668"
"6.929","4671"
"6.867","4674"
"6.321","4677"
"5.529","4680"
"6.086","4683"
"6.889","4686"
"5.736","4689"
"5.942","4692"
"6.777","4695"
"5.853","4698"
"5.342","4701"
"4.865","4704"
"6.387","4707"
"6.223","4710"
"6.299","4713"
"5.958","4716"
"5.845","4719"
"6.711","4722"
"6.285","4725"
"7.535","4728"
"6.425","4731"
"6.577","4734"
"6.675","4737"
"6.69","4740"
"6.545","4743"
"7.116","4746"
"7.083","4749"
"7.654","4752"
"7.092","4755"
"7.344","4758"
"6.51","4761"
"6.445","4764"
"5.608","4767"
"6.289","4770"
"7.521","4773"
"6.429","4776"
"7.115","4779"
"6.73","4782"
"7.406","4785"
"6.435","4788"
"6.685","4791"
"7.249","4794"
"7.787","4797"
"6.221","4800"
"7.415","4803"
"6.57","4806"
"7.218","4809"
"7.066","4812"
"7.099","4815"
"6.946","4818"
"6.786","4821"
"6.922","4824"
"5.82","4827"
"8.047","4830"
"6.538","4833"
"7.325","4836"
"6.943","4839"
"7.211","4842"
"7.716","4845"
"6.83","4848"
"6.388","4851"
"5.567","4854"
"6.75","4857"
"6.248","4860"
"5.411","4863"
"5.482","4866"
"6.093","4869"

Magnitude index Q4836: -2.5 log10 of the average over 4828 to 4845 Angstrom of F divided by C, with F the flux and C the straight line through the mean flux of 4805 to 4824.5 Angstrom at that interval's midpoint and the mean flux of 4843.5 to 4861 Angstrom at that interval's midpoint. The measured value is -0.07 mag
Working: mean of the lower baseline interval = 6.95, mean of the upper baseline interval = 6.59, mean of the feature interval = 7.22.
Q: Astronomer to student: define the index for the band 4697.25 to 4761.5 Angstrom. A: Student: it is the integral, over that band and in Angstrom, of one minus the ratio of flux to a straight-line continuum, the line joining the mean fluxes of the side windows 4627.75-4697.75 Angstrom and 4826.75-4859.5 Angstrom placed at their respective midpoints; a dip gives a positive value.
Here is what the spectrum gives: 0.9 Angstrom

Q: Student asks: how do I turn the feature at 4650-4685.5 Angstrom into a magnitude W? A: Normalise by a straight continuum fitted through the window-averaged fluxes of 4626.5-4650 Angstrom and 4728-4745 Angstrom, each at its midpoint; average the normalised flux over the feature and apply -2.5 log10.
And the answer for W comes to 0.06 mag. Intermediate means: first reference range 6.75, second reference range 6.68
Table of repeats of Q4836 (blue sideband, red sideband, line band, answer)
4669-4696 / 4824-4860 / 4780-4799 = -0.060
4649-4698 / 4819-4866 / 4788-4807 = -0.061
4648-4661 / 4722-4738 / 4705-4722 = 0.086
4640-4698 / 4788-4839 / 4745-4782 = -0.014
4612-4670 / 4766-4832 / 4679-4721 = 0.127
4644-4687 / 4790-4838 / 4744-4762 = -0.064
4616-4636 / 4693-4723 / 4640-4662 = 0.036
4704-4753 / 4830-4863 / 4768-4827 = -0.037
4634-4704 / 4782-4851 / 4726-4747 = -0.029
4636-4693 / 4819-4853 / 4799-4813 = -0.013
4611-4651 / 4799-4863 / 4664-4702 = 0.100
